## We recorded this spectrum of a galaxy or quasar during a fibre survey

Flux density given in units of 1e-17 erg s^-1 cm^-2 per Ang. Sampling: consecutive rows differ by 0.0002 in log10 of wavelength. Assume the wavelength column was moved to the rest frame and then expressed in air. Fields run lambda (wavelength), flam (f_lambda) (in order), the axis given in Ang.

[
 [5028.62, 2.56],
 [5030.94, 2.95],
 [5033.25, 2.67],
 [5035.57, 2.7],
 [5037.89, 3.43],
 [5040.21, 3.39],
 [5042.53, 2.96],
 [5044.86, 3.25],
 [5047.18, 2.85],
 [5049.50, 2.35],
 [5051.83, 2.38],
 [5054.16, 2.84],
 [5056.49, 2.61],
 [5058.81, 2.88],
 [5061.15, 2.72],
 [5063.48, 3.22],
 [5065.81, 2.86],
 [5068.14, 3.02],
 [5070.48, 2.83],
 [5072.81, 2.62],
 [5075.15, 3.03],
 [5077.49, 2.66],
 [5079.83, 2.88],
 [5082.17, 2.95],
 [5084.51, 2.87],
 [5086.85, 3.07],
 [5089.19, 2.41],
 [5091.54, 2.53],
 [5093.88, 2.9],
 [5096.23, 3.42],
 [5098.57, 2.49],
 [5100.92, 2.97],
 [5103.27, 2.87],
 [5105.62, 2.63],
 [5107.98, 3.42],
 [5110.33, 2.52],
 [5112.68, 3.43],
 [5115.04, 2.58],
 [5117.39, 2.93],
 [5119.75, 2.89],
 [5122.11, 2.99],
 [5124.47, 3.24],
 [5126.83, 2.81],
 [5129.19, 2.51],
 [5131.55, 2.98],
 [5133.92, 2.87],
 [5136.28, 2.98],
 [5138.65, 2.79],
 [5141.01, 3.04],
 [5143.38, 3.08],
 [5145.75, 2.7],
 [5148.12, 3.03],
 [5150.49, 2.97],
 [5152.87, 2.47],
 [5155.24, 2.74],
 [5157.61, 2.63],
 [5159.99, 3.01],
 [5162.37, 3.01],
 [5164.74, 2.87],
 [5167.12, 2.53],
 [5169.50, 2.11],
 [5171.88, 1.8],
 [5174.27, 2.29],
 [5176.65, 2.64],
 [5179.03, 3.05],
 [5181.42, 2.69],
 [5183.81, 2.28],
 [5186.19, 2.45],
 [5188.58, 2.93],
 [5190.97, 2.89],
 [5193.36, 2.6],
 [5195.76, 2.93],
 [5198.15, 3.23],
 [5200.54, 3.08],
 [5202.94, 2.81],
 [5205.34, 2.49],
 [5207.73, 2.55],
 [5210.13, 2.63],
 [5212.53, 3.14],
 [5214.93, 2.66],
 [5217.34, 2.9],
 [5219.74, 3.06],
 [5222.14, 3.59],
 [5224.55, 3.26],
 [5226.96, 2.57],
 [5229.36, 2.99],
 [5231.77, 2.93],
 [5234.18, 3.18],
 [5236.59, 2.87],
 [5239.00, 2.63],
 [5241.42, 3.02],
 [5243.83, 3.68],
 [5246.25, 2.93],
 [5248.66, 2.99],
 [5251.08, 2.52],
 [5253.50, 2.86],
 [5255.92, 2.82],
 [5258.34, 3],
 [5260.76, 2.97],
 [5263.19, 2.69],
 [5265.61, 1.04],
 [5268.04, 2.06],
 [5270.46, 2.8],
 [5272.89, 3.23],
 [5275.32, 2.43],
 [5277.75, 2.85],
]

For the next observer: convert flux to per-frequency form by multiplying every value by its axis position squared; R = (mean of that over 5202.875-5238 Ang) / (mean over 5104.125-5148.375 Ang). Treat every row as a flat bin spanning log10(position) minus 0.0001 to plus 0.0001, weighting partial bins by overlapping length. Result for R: 1.0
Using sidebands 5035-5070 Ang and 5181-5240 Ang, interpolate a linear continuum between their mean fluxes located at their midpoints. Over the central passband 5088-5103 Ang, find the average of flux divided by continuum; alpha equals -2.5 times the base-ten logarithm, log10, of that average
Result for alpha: 0.04 mag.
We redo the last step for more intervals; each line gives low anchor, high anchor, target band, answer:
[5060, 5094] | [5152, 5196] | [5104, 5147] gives -0.07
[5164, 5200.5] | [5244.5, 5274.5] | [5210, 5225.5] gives -0.16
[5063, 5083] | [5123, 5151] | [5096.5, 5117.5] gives 0.00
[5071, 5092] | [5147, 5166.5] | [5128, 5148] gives -0.02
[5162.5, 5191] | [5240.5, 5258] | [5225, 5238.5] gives -0.02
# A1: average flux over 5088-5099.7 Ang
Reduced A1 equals 2.75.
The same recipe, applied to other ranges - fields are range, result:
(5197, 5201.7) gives 3.16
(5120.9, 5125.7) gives 3.11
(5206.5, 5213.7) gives 2.77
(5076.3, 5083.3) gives 2.83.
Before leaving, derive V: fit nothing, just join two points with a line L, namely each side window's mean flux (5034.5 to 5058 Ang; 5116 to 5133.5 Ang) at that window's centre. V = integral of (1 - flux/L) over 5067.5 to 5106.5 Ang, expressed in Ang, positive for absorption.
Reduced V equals 0.8 Ang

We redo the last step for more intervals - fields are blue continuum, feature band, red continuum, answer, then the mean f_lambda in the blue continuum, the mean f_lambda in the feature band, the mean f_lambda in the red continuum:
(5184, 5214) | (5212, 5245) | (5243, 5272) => -3.5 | 2.79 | 3.03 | 2.69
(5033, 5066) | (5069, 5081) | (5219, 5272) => 0.3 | 2.88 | 2.81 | 2.84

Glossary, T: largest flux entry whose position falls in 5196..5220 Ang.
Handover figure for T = 3.23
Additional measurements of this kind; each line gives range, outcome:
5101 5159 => 3.43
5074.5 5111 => 3.42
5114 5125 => 3.24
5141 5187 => 3.08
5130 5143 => 3.04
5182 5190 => 2.93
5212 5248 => 3.68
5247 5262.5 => 3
